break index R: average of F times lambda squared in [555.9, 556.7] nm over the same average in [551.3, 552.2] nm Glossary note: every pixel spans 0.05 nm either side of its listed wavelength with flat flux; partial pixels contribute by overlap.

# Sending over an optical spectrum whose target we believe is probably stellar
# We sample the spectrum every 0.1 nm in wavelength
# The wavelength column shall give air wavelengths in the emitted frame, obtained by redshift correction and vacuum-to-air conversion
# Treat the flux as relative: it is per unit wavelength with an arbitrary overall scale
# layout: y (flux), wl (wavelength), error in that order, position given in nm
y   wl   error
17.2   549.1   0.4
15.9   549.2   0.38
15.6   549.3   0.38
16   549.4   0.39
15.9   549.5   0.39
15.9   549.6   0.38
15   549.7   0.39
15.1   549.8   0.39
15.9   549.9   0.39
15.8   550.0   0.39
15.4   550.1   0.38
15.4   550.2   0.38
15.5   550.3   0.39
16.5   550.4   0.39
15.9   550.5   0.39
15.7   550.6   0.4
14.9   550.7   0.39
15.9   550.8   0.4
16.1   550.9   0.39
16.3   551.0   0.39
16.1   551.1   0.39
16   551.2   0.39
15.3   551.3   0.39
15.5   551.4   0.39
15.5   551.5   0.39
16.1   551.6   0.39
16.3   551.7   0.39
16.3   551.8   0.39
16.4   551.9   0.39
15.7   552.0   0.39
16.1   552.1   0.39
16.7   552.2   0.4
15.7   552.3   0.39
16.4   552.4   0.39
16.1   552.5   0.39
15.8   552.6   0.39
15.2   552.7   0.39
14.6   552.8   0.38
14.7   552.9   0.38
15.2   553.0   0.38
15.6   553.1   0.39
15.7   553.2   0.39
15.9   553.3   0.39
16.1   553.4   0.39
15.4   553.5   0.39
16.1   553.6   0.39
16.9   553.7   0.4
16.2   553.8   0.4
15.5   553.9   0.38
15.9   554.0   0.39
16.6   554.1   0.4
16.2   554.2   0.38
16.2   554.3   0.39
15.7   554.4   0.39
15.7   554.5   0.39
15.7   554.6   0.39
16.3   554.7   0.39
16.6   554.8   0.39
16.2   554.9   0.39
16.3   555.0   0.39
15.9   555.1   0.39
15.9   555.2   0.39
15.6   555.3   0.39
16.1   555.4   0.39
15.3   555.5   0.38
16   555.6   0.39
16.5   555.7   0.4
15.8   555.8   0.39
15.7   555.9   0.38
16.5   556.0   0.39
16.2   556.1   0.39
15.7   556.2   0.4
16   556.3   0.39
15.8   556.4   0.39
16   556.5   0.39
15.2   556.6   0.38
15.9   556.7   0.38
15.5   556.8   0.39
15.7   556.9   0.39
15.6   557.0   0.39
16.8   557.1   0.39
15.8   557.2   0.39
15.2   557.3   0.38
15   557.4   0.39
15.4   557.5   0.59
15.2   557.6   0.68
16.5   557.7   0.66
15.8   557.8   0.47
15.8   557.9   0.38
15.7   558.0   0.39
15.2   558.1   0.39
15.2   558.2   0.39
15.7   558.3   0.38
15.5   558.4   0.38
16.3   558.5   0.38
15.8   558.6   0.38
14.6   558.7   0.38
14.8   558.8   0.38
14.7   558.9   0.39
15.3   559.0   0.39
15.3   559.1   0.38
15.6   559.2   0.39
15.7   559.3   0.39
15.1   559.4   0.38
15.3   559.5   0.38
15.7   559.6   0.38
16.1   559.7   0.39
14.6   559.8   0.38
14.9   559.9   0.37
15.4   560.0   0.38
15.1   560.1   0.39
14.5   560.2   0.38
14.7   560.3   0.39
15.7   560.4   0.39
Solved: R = 1.01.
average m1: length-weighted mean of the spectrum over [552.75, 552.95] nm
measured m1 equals 14.6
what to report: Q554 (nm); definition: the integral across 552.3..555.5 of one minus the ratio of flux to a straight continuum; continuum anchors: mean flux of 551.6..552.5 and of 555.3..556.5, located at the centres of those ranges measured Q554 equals 0.04 nm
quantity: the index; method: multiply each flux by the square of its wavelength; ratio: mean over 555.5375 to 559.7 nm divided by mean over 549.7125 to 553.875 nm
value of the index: 1.01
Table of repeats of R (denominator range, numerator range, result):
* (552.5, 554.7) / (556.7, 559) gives 1.00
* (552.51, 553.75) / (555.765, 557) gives 1.03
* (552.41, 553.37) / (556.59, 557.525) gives 1.03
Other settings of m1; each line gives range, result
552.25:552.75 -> 15.8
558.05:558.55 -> 15.6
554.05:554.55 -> 16.1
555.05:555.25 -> 15.9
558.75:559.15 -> 15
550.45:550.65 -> 15.8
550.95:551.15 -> 16.2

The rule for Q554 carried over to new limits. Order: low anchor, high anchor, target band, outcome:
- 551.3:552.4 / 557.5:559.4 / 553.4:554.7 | -0.016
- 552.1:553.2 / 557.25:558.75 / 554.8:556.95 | -0.048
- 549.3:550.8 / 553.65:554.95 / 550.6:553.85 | 0.012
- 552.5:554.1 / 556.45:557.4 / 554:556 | -0.041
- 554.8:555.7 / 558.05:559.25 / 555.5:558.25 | -0.015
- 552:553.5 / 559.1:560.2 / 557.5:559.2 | -0.009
